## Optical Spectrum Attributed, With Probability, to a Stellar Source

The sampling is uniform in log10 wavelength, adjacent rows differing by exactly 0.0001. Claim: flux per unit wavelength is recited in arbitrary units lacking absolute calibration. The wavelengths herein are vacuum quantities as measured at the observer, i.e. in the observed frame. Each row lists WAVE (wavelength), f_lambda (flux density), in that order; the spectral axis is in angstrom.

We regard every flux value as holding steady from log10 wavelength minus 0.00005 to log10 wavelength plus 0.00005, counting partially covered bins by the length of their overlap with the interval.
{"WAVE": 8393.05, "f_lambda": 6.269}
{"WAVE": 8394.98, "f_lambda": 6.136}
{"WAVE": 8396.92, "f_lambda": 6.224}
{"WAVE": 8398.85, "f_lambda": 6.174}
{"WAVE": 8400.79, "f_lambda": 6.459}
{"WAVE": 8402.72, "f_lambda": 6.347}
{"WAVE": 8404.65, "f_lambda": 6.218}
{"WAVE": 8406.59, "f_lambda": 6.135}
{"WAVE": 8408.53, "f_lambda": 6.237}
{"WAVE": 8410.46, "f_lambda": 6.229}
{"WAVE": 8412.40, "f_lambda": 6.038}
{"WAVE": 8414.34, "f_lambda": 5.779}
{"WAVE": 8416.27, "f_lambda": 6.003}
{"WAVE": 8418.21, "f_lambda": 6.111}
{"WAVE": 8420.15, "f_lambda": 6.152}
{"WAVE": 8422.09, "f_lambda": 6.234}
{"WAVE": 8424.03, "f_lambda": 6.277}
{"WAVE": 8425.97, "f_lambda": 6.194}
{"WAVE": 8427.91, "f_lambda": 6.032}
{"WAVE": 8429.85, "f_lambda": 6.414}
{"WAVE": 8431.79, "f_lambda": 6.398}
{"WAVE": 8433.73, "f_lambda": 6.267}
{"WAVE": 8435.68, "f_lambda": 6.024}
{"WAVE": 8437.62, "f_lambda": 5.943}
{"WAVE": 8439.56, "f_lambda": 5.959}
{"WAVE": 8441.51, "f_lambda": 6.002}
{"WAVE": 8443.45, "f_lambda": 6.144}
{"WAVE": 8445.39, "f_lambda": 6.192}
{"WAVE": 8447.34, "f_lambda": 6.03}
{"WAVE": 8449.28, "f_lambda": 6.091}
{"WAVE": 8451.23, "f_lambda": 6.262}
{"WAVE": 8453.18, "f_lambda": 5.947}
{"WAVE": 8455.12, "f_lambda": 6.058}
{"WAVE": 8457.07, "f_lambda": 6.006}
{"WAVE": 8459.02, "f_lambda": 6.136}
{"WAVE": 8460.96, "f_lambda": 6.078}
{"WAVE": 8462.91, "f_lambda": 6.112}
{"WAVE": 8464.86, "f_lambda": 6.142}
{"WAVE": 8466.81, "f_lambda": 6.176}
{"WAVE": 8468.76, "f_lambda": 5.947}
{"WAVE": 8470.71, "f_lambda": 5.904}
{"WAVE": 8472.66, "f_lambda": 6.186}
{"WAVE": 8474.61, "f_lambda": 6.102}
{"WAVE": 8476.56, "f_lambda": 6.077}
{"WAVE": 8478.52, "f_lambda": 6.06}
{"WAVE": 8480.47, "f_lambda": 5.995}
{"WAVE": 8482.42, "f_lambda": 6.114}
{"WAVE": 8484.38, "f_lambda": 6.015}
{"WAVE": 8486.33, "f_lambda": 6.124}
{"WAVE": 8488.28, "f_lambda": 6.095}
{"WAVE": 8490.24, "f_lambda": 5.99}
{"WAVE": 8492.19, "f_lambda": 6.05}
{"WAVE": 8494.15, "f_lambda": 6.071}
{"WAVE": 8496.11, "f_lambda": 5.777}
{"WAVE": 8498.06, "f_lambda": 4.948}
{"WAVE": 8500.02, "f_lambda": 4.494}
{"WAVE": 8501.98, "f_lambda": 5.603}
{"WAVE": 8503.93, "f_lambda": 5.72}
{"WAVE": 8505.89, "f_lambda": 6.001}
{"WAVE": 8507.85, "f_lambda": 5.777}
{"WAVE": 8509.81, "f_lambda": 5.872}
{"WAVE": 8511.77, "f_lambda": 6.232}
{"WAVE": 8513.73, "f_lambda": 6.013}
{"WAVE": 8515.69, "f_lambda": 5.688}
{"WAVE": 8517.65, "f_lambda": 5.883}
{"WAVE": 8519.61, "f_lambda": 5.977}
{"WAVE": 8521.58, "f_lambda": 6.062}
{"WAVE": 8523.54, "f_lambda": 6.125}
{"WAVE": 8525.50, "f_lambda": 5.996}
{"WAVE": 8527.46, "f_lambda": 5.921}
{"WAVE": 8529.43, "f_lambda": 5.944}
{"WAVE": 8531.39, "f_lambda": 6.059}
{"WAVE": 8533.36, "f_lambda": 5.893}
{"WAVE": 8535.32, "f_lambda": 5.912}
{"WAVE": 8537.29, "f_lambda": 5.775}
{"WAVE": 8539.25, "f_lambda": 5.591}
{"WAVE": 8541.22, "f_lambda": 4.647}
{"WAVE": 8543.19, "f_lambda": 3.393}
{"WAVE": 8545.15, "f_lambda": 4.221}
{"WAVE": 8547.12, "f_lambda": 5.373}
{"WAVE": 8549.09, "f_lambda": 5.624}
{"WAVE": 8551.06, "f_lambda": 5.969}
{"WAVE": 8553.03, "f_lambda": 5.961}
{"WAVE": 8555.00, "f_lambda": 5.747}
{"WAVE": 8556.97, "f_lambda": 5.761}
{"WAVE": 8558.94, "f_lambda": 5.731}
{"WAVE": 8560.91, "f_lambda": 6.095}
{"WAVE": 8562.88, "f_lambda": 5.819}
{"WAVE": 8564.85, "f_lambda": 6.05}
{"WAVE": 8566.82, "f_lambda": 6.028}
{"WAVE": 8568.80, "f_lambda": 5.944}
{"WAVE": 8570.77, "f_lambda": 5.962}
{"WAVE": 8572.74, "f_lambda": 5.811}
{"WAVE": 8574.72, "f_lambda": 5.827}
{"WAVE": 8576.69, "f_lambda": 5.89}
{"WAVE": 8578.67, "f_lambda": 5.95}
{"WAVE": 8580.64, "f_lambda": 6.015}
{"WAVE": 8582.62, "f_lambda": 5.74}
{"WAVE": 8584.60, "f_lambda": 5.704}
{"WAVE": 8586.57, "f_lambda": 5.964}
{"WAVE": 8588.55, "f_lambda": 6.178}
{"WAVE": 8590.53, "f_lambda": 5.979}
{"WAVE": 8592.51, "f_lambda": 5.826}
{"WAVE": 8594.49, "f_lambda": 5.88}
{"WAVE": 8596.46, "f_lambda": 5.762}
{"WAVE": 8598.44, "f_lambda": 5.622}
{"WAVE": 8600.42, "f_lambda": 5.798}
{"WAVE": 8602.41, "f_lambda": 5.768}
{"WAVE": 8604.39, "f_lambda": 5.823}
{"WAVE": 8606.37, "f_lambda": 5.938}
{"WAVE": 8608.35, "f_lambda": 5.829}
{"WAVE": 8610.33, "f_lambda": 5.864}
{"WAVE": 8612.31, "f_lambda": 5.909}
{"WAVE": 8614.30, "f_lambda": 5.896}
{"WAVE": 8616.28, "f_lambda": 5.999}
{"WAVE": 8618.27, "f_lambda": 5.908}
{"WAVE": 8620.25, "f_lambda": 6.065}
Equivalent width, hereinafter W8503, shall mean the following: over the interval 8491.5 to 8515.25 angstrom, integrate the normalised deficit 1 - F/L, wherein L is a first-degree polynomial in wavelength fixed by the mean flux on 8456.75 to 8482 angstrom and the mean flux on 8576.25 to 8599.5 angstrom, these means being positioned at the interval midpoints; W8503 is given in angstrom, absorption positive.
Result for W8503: 1.2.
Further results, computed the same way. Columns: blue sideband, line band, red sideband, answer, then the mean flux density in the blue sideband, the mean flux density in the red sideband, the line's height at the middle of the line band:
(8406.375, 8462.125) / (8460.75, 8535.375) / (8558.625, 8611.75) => 1.2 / 6.12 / 5.88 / 6.02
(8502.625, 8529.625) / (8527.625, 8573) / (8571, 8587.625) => 2.1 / 5.94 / 5.87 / 5.9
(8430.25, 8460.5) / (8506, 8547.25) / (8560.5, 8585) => 2.3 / 6.1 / 5.91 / 5.98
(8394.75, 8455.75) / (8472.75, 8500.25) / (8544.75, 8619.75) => 0.6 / 6.15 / 5.83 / 6.03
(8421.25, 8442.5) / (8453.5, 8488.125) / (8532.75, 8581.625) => -0.4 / 6.16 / 5.64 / 6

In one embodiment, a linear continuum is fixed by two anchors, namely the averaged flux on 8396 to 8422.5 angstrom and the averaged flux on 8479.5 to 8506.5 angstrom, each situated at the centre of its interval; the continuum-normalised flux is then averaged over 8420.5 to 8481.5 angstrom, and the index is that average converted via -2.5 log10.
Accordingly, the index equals -0.02 mag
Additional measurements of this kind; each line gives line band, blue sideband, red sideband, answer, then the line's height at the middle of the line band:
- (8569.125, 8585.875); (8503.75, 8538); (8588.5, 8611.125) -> 0.00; 5.87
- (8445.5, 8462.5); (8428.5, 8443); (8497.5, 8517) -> -0.01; 6.02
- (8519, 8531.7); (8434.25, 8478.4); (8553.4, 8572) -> -0.01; 5.96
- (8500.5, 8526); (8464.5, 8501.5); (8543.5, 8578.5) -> -0.01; 5.83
